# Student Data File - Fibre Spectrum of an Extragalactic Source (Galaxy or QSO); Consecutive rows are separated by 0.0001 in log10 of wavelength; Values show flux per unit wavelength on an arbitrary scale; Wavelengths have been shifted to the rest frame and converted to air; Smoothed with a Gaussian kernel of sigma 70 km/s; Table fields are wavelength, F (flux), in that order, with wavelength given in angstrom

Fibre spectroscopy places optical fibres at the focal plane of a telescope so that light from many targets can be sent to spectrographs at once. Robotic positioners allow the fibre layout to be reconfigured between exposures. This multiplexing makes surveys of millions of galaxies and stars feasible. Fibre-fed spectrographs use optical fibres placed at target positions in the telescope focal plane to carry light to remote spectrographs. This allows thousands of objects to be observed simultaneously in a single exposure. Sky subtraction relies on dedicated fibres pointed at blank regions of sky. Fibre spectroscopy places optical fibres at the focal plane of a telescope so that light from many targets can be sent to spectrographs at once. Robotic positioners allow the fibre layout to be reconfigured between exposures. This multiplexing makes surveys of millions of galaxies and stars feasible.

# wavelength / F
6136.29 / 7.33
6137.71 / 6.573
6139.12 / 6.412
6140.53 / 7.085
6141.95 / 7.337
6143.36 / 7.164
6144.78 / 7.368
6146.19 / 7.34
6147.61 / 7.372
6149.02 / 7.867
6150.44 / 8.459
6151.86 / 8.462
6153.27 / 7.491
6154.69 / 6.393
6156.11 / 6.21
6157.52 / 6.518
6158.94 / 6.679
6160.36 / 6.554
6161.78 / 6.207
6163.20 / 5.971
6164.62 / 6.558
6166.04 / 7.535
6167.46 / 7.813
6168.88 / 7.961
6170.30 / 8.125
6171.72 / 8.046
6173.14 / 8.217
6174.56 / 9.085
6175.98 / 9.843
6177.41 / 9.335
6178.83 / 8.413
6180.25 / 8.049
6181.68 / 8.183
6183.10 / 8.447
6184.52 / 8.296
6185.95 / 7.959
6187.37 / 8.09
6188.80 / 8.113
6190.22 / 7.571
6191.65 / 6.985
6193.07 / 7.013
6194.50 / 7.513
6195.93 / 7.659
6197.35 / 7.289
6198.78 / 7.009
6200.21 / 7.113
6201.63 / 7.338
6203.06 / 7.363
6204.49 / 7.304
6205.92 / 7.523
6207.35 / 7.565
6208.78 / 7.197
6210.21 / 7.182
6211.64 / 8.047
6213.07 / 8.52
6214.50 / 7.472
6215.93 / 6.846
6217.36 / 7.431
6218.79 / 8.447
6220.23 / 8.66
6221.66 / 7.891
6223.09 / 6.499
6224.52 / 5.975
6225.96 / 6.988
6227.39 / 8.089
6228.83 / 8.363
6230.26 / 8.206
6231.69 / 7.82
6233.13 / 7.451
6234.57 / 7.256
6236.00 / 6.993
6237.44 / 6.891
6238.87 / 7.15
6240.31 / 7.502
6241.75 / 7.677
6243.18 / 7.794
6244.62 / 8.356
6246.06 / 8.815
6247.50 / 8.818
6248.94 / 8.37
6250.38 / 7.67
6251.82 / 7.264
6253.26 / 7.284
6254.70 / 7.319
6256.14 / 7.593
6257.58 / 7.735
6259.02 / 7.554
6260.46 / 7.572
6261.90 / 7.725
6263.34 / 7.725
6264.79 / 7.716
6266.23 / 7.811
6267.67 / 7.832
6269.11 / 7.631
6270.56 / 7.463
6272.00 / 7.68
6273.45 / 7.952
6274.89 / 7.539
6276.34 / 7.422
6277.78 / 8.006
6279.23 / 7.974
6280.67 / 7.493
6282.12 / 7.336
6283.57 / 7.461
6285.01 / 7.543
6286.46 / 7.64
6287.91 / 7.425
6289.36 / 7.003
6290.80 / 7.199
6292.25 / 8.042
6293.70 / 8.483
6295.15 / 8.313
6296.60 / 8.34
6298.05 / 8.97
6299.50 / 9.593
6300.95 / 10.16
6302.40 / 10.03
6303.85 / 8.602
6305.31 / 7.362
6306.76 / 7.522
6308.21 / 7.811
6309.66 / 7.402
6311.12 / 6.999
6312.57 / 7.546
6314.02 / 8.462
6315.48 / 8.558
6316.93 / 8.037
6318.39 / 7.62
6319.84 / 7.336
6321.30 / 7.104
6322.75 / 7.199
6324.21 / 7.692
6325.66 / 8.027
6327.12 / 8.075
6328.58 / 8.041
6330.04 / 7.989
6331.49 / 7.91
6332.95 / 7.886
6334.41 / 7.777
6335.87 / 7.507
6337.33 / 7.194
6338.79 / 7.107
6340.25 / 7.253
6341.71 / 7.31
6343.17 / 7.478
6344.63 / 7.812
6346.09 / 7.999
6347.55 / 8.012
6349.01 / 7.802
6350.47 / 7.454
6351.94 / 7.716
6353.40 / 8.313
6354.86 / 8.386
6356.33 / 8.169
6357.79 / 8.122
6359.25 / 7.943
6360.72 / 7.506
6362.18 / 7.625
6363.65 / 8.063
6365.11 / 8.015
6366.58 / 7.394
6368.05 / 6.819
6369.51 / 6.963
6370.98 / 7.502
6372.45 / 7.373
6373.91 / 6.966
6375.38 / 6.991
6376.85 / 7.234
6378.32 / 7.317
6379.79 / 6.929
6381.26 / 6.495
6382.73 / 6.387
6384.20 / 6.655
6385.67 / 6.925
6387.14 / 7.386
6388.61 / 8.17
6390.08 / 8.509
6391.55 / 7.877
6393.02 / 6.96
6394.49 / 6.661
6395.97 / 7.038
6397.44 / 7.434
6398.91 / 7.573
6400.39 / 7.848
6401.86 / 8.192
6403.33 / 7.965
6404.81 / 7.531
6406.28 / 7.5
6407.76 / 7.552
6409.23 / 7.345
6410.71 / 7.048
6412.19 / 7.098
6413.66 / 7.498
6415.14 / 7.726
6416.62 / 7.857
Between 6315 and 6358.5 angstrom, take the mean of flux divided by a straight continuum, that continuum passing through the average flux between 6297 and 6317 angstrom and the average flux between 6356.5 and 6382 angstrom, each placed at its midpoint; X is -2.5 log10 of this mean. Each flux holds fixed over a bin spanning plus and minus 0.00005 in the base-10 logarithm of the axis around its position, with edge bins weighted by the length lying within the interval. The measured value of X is 0.02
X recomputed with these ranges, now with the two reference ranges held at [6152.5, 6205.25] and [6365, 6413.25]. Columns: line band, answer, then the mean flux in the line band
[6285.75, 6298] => -0.06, 7.87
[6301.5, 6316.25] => -0.09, 8.05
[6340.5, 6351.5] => -0.04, 7.68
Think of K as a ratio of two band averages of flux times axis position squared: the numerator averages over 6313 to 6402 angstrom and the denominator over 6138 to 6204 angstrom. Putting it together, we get 1.06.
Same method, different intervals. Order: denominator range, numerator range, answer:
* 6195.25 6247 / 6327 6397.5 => 1.04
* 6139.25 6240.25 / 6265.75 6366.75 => 1.08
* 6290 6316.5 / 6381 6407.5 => 0.92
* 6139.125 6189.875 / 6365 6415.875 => 1.03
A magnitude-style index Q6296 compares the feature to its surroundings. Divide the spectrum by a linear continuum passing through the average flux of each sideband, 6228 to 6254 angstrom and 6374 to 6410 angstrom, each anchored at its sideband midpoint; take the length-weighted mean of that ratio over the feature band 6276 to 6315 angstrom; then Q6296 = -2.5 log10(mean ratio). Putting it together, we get -0.06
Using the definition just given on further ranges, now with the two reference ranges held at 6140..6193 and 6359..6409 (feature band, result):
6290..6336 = -0.08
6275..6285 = -0.01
